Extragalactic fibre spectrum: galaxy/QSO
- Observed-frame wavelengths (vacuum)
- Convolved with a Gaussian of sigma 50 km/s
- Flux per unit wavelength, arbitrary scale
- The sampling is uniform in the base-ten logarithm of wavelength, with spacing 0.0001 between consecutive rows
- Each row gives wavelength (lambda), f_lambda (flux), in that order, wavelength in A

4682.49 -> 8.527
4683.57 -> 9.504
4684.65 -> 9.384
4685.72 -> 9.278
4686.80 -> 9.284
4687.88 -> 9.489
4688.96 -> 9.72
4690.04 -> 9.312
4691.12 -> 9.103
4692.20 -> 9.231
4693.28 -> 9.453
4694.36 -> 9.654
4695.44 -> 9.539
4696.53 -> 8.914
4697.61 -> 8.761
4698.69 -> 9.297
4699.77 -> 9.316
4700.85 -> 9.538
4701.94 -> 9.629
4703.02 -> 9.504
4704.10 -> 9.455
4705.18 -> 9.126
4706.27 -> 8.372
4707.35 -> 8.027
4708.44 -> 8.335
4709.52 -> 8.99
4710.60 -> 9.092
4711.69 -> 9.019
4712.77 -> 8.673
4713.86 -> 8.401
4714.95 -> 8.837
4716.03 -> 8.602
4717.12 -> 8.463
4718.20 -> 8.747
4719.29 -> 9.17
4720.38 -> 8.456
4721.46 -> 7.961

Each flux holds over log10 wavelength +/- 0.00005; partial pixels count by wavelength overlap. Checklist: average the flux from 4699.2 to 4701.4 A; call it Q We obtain 9.41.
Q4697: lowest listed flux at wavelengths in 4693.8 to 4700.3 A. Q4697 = 8.761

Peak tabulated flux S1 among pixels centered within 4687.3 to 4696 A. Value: 9.72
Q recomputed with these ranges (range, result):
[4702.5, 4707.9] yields 8.89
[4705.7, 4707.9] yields 8.18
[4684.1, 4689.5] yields 9.44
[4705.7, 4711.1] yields 8.56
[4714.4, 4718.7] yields 8.67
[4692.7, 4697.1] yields 9.37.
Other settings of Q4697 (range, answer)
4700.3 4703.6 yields 9.504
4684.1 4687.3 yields 9.278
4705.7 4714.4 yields 8.027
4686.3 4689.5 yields 9.284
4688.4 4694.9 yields 9.103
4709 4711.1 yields 8.99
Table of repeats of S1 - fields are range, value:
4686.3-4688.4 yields 9.489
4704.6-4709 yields 9.126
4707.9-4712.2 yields 9.092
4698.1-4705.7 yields 9.629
